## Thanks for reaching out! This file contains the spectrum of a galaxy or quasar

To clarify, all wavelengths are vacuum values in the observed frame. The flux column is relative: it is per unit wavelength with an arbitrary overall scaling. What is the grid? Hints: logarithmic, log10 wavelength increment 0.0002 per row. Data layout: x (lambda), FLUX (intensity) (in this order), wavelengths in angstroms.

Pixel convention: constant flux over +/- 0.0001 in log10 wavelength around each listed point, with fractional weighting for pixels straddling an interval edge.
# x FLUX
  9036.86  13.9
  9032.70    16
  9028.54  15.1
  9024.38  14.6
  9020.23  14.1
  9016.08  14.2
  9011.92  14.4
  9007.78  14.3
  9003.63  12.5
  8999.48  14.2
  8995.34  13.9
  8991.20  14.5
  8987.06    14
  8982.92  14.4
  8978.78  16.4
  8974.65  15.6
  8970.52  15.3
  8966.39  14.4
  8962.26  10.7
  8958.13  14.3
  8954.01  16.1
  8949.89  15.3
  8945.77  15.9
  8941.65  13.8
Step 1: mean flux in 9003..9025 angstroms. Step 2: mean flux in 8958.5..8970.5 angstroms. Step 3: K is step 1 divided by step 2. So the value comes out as 1.06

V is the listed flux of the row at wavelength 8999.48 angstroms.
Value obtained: 14.2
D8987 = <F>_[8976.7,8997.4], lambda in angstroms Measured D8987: 14.6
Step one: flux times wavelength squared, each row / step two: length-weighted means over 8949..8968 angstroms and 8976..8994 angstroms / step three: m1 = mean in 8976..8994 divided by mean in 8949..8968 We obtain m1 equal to 1.06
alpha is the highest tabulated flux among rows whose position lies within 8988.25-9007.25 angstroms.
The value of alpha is 14.5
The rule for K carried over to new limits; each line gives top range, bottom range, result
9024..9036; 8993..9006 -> 1.12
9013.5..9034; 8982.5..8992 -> 1.03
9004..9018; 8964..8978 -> 0.93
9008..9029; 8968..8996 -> 0.97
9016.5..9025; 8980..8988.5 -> 0.99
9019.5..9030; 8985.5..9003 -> 1.04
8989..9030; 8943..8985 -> 0.96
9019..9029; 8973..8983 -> 0.93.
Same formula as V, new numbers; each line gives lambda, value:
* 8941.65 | 13.8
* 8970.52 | 15.3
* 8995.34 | 13.9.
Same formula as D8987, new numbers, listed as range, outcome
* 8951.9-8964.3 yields 13.7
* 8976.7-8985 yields 15.4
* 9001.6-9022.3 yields 13.9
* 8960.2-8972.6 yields 13.5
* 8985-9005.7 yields 13.8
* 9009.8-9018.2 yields 14.3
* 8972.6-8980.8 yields 16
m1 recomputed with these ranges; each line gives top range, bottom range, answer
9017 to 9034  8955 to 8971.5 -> 1.10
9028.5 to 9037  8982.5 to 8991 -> 1.08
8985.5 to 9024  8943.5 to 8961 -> 0.94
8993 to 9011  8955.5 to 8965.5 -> 1.08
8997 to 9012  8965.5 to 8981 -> 0.90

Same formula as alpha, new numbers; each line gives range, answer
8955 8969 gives 14.4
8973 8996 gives 16.4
